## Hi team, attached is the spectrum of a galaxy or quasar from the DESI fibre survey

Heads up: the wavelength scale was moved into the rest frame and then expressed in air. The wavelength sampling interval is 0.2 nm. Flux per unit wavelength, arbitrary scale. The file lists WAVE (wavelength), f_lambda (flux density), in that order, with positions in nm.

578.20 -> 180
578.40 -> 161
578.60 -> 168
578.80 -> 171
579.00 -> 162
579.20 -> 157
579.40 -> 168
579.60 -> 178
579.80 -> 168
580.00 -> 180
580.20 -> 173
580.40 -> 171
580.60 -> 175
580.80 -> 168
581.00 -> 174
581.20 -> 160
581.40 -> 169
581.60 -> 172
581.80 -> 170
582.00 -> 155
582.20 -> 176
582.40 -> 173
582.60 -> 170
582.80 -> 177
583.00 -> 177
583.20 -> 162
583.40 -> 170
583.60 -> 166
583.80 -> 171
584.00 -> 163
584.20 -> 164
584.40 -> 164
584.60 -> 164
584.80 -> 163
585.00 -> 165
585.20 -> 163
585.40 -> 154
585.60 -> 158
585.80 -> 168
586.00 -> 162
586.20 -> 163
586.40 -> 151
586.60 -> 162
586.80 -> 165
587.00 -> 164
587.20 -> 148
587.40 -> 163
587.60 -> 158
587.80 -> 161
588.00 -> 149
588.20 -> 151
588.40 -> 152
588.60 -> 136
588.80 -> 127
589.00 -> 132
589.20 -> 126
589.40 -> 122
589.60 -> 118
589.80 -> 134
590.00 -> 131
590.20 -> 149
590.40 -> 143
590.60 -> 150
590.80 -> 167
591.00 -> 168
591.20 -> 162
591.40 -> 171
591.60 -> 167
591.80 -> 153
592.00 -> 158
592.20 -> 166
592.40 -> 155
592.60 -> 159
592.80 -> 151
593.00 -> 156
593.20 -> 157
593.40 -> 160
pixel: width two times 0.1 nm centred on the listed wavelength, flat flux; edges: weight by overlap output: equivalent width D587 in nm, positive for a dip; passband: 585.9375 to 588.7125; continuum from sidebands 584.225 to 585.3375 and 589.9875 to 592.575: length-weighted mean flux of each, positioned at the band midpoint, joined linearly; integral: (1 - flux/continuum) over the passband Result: 0.09 nm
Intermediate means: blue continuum 163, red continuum 158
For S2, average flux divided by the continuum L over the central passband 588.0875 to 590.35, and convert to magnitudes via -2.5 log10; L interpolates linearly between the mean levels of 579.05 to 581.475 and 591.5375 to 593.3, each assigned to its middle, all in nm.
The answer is 0.19 mag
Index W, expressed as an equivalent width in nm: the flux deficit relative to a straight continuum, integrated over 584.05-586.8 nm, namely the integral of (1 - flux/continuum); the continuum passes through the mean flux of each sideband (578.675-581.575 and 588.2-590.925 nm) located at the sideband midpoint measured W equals -0.18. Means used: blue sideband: 170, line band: 162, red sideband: 138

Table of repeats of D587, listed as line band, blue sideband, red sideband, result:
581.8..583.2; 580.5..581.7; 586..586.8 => -0.029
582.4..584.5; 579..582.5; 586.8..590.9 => -0.096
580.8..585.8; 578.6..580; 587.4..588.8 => -0.207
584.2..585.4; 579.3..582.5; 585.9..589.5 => -0.034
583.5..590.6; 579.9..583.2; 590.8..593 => 0.581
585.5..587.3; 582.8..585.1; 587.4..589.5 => -0.078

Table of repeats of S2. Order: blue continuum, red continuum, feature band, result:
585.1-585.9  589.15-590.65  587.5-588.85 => -0.03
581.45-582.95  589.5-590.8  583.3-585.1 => -0.02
